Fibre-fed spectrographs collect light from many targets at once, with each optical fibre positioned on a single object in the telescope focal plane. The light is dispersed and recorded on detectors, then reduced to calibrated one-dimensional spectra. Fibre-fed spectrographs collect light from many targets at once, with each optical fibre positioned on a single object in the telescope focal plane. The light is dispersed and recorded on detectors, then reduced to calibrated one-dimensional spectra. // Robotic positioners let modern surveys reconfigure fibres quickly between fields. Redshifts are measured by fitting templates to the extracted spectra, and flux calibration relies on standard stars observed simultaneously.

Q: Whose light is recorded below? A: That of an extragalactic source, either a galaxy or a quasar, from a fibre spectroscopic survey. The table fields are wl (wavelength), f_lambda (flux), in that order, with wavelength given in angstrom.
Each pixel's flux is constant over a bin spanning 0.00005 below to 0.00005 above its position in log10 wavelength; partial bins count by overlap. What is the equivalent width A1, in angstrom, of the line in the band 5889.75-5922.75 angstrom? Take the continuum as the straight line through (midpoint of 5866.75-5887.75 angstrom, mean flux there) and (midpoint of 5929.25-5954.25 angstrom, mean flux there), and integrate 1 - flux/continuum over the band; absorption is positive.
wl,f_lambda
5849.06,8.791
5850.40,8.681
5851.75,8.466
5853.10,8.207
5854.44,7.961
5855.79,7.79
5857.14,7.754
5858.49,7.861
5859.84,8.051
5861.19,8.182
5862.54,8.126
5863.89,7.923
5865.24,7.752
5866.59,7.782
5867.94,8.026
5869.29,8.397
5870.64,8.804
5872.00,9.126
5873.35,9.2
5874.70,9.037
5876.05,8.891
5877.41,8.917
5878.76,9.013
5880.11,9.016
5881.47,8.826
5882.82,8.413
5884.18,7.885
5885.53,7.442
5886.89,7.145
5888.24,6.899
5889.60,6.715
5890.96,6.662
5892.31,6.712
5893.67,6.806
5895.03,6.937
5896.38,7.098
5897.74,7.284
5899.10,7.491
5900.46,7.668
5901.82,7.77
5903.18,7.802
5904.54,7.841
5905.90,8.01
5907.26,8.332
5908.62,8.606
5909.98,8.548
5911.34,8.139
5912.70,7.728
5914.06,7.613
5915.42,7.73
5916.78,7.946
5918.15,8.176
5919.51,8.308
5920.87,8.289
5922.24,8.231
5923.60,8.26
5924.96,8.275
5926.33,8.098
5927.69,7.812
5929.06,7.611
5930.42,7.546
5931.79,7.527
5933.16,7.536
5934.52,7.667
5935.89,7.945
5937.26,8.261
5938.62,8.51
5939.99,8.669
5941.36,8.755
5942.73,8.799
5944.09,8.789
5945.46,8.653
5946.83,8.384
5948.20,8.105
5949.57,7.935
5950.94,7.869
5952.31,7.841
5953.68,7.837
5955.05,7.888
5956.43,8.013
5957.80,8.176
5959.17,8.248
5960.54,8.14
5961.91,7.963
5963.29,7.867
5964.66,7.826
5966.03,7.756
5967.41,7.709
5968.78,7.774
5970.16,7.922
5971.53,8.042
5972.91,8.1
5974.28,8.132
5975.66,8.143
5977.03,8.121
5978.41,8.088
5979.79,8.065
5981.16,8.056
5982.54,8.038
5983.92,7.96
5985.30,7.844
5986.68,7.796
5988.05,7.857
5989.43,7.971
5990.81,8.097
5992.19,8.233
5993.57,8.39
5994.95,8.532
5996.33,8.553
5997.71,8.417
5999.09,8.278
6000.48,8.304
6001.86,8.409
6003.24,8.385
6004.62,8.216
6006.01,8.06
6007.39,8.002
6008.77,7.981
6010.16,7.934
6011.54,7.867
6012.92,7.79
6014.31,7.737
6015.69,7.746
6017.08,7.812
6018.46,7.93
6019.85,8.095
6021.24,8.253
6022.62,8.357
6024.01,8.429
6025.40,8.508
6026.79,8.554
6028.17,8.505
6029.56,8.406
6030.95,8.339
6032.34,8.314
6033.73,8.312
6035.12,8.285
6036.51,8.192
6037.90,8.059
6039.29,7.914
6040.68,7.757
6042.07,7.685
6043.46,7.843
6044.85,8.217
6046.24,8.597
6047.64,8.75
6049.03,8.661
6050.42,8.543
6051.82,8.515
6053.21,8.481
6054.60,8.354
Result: 2.45 angstrom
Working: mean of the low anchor 8.51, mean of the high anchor 8.14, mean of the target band 7.72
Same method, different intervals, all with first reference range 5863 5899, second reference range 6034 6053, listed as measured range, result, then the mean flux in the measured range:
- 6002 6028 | 0.3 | 8.11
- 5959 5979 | 0.3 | 7.98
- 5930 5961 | -0.3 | 8.14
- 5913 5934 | 0.3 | 7.93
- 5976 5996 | 0.1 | 8.09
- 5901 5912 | -0.2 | 8.12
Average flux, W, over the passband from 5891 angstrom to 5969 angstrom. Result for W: 7.94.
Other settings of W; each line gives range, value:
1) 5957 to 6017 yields 8.06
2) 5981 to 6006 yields 8.18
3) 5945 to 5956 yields 8.04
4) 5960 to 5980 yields 7.97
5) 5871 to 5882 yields 9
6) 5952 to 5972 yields 7.93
